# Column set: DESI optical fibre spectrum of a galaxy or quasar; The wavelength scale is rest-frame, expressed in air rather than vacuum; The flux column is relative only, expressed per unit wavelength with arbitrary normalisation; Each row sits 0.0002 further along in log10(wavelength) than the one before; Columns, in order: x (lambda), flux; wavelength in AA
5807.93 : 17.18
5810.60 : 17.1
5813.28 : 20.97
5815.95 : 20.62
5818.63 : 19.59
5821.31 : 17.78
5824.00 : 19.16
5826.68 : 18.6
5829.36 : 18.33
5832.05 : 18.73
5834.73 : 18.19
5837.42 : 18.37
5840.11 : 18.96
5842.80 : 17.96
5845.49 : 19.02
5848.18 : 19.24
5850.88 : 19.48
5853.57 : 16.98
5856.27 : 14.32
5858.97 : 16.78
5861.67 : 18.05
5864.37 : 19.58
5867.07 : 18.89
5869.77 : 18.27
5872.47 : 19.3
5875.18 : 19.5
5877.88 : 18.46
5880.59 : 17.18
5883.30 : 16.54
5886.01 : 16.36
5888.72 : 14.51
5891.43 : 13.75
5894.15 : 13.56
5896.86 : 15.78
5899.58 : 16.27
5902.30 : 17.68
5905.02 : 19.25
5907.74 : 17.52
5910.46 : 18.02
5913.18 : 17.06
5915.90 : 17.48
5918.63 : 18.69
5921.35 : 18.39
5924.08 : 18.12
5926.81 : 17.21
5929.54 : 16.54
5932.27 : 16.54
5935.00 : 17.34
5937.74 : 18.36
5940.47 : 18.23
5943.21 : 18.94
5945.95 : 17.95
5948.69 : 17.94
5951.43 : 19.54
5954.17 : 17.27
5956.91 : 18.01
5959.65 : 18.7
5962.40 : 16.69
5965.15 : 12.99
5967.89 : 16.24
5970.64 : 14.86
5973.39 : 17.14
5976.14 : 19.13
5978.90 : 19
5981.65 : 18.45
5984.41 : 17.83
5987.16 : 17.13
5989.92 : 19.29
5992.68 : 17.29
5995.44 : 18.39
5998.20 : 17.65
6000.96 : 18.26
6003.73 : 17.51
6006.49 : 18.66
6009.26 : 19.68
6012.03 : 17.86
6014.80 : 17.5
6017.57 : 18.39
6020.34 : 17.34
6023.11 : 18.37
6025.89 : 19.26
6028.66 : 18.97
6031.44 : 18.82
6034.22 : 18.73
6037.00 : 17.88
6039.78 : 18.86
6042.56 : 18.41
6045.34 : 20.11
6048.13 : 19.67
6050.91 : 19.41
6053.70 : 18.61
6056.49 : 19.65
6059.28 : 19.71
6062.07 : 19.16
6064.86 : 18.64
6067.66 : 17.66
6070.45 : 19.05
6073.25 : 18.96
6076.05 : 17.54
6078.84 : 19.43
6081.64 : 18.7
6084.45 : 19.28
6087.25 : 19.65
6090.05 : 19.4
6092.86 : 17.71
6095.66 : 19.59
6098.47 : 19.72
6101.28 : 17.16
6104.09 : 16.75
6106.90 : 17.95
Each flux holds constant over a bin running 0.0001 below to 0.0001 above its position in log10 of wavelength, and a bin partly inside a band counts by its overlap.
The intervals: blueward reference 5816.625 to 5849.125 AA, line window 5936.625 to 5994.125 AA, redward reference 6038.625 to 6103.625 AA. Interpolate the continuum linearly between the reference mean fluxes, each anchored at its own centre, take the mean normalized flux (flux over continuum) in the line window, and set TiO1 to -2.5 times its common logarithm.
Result 0.07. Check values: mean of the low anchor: 18.7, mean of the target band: 17.7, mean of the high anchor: 18.9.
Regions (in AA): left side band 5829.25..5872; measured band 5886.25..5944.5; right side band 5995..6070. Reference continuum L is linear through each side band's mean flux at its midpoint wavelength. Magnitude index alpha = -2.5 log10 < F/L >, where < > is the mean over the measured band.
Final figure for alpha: 0.08 mag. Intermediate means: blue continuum 18.2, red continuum 18.6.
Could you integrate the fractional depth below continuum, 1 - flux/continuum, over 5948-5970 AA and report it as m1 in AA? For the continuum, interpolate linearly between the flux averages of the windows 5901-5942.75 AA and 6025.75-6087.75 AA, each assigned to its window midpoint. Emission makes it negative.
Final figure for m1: 1.26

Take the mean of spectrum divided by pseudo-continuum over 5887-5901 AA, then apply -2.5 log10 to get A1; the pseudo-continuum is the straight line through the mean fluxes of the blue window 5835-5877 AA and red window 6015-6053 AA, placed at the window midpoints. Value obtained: 0.23 mag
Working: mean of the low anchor 18.3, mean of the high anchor 18.7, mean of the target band 14.8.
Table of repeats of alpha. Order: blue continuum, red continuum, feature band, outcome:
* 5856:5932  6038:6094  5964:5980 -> 0.093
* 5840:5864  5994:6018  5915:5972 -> 0.039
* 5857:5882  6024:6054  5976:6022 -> 0.038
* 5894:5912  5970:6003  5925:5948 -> -0.014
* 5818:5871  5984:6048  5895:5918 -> 0.060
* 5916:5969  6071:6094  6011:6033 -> -0.002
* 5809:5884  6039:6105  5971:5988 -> 0.044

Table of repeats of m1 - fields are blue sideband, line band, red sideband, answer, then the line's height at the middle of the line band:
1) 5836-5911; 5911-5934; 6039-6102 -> 0.4 AA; 17.9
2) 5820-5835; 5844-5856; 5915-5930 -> 0.0 AA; 18.3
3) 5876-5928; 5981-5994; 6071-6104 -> -0.1 AA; 17.8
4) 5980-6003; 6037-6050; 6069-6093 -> -0.4 AA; 18.5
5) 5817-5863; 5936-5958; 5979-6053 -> 0.1 AA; 18.4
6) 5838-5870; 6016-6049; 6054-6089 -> 0.2 AA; 18.8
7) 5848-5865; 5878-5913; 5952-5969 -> 1.7 AA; 17.3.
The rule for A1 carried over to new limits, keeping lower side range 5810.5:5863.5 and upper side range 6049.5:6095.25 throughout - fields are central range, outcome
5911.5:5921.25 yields 0.05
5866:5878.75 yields -0.02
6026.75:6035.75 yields 0.00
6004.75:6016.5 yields 0.02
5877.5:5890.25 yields 0.13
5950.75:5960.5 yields 0.02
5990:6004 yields 0.05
